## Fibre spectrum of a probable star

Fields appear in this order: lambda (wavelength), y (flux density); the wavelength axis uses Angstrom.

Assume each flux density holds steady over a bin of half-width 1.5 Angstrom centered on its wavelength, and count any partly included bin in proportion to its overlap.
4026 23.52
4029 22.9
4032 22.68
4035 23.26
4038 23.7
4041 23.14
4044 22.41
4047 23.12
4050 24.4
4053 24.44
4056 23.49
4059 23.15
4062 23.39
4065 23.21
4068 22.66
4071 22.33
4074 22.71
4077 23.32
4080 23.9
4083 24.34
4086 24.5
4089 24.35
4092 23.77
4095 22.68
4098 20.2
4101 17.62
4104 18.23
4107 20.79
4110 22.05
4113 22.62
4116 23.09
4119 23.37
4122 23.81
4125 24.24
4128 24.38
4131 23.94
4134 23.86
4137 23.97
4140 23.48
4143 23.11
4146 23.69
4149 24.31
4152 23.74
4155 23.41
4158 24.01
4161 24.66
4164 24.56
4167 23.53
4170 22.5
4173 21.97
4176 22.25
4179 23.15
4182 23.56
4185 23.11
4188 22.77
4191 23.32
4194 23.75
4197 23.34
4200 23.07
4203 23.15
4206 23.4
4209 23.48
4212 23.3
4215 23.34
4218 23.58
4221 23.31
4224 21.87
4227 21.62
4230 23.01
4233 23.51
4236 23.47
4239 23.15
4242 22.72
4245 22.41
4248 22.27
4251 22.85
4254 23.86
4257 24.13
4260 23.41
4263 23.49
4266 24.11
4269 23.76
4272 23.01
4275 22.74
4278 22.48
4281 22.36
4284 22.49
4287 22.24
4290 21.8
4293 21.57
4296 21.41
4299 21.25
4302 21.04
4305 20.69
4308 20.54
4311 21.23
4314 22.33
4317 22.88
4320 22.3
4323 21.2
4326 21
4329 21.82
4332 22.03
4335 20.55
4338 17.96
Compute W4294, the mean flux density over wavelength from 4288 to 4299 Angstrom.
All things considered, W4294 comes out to 21.6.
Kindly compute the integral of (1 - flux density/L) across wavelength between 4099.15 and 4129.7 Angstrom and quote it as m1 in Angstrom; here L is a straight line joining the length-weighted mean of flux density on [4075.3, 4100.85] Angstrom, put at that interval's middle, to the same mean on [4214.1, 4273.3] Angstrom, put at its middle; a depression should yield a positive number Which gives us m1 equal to 1.42 Angstrom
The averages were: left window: 23.1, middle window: 22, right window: 23.1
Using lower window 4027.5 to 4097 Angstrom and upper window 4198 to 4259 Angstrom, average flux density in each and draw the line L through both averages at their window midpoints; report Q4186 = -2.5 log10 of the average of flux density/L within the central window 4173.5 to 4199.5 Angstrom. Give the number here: 0.002 mag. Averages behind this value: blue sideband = 23.4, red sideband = 23.1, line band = 23.1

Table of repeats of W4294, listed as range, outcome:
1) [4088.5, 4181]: 22.9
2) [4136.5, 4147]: 23.5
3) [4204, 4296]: 22.9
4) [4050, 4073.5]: 23.3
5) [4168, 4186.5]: 22.8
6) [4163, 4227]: 23.1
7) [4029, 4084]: 23.3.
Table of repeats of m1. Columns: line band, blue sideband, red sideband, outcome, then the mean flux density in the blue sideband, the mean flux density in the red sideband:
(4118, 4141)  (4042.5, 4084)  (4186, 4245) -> -0.7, 23.3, 23.1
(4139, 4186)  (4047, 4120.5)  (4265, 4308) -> -2.0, 22.7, 22.1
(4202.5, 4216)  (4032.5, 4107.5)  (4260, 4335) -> -0.6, 22.8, 22.1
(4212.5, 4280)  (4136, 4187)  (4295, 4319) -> -2.5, 23.5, 21.4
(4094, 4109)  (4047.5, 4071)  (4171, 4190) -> 2.2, 23.4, 22.8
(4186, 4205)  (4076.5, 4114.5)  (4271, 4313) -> -1.1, 22.2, 21.8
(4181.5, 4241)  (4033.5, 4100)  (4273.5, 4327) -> -2.2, 23.3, 21.8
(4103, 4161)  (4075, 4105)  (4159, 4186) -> -1.0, 22.4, 23.3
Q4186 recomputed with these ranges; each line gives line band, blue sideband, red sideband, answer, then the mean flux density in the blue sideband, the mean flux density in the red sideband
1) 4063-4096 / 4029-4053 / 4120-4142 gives 0.01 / 23.3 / 23.9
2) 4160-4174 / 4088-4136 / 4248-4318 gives -0.05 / 22.4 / 22.4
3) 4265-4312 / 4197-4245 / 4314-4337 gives 0.01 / 23.1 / 21.6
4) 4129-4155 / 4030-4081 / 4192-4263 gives -0.03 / 23.2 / 23.1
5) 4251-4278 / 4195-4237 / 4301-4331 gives -0.05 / 23.1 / 21.5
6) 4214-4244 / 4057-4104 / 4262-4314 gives -0.03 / 22.7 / 22.1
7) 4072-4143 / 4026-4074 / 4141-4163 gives 0.03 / 23.2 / 23.9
